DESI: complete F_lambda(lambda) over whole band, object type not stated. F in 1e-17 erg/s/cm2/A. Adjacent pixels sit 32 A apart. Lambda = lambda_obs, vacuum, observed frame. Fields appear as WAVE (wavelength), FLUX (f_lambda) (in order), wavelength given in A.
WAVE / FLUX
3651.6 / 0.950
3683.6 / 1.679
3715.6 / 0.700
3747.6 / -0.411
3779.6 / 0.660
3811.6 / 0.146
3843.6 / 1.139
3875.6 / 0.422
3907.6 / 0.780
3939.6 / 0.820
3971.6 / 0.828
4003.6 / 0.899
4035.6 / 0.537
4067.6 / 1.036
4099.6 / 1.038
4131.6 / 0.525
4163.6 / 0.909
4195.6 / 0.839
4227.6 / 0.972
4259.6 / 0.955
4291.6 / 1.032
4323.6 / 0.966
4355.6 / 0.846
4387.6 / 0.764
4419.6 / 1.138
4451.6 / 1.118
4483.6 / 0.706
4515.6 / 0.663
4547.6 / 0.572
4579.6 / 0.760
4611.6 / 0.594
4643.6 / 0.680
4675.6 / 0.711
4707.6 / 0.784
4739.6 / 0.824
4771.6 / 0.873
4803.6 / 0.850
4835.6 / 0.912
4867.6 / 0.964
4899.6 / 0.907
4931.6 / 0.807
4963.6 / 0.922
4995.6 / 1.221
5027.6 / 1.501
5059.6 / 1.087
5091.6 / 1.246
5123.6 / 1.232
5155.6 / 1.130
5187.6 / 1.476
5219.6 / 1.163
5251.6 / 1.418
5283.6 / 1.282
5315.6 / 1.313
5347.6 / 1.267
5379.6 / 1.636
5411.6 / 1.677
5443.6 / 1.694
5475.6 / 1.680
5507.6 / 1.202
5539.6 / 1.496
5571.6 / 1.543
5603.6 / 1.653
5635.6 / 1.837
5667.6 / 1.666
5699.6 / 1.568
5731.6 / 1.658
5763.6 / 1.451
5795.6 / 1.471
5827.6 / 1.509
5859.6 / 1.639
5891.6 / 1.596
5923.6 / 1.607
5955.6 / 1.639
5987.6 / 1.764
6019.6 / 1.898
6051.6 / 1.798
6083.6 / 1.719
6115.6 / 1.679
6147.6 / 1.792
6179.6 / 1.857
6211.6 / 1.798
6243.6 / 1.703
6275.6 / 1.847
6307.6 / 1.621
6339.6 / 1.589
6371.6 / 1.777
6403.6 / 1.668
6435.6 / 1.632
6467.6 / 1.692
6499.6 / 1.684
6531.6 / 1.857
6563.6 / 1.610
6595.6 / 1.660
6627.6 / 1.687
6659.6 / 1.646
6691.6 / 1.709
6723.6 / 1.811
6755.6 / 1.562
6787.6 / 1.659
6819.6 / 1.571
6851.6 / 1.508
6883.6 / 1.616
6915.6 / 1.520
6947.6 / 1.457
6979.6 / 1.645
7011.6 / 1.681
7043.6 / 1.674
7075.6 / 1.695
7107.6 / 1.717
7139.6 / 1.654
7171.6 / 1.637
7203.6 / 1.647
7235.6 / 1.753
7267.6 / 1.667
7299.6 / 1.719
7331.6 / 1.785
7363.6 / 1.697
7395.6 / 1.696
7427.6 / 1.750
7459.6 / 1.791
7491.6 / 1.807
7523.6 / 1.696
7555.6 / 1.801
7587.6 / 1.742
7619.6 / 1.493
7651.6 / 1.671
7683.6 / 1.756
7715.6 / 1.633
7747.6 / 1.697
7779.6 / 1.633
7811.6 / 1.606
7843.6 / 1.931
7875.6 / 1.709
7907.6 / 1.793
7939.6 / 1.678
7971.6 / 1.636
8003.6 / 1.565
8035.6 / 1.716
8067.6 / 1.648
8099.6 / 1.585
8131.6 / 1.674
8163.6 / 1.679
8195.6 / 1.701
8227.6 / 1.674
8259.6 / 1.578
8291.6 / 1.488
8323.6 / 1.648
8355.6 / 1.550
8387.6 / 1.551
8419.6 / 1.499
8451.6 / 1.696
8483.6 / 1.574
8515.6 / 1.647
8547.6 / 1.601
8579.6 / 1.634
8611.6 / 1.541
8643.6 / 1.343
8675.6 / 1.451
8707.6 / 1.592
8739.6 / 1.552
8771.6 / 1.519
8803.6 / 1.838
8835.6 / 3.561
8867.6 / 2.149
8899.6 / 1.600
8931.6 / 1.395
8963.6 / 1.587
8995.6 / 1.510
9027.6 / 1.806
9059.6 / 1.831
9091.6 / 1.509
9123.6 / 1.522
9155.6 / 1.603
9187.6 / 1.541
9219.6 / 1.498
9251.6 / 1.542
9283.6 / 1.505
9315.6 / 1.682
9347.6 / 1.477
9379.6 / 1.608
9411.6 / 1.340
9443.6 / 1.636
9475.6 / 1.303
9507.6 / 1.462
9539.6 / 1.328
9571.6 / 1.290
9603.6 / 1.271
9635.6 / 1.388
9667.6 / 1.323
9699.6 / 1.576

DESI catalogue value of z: 0.34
